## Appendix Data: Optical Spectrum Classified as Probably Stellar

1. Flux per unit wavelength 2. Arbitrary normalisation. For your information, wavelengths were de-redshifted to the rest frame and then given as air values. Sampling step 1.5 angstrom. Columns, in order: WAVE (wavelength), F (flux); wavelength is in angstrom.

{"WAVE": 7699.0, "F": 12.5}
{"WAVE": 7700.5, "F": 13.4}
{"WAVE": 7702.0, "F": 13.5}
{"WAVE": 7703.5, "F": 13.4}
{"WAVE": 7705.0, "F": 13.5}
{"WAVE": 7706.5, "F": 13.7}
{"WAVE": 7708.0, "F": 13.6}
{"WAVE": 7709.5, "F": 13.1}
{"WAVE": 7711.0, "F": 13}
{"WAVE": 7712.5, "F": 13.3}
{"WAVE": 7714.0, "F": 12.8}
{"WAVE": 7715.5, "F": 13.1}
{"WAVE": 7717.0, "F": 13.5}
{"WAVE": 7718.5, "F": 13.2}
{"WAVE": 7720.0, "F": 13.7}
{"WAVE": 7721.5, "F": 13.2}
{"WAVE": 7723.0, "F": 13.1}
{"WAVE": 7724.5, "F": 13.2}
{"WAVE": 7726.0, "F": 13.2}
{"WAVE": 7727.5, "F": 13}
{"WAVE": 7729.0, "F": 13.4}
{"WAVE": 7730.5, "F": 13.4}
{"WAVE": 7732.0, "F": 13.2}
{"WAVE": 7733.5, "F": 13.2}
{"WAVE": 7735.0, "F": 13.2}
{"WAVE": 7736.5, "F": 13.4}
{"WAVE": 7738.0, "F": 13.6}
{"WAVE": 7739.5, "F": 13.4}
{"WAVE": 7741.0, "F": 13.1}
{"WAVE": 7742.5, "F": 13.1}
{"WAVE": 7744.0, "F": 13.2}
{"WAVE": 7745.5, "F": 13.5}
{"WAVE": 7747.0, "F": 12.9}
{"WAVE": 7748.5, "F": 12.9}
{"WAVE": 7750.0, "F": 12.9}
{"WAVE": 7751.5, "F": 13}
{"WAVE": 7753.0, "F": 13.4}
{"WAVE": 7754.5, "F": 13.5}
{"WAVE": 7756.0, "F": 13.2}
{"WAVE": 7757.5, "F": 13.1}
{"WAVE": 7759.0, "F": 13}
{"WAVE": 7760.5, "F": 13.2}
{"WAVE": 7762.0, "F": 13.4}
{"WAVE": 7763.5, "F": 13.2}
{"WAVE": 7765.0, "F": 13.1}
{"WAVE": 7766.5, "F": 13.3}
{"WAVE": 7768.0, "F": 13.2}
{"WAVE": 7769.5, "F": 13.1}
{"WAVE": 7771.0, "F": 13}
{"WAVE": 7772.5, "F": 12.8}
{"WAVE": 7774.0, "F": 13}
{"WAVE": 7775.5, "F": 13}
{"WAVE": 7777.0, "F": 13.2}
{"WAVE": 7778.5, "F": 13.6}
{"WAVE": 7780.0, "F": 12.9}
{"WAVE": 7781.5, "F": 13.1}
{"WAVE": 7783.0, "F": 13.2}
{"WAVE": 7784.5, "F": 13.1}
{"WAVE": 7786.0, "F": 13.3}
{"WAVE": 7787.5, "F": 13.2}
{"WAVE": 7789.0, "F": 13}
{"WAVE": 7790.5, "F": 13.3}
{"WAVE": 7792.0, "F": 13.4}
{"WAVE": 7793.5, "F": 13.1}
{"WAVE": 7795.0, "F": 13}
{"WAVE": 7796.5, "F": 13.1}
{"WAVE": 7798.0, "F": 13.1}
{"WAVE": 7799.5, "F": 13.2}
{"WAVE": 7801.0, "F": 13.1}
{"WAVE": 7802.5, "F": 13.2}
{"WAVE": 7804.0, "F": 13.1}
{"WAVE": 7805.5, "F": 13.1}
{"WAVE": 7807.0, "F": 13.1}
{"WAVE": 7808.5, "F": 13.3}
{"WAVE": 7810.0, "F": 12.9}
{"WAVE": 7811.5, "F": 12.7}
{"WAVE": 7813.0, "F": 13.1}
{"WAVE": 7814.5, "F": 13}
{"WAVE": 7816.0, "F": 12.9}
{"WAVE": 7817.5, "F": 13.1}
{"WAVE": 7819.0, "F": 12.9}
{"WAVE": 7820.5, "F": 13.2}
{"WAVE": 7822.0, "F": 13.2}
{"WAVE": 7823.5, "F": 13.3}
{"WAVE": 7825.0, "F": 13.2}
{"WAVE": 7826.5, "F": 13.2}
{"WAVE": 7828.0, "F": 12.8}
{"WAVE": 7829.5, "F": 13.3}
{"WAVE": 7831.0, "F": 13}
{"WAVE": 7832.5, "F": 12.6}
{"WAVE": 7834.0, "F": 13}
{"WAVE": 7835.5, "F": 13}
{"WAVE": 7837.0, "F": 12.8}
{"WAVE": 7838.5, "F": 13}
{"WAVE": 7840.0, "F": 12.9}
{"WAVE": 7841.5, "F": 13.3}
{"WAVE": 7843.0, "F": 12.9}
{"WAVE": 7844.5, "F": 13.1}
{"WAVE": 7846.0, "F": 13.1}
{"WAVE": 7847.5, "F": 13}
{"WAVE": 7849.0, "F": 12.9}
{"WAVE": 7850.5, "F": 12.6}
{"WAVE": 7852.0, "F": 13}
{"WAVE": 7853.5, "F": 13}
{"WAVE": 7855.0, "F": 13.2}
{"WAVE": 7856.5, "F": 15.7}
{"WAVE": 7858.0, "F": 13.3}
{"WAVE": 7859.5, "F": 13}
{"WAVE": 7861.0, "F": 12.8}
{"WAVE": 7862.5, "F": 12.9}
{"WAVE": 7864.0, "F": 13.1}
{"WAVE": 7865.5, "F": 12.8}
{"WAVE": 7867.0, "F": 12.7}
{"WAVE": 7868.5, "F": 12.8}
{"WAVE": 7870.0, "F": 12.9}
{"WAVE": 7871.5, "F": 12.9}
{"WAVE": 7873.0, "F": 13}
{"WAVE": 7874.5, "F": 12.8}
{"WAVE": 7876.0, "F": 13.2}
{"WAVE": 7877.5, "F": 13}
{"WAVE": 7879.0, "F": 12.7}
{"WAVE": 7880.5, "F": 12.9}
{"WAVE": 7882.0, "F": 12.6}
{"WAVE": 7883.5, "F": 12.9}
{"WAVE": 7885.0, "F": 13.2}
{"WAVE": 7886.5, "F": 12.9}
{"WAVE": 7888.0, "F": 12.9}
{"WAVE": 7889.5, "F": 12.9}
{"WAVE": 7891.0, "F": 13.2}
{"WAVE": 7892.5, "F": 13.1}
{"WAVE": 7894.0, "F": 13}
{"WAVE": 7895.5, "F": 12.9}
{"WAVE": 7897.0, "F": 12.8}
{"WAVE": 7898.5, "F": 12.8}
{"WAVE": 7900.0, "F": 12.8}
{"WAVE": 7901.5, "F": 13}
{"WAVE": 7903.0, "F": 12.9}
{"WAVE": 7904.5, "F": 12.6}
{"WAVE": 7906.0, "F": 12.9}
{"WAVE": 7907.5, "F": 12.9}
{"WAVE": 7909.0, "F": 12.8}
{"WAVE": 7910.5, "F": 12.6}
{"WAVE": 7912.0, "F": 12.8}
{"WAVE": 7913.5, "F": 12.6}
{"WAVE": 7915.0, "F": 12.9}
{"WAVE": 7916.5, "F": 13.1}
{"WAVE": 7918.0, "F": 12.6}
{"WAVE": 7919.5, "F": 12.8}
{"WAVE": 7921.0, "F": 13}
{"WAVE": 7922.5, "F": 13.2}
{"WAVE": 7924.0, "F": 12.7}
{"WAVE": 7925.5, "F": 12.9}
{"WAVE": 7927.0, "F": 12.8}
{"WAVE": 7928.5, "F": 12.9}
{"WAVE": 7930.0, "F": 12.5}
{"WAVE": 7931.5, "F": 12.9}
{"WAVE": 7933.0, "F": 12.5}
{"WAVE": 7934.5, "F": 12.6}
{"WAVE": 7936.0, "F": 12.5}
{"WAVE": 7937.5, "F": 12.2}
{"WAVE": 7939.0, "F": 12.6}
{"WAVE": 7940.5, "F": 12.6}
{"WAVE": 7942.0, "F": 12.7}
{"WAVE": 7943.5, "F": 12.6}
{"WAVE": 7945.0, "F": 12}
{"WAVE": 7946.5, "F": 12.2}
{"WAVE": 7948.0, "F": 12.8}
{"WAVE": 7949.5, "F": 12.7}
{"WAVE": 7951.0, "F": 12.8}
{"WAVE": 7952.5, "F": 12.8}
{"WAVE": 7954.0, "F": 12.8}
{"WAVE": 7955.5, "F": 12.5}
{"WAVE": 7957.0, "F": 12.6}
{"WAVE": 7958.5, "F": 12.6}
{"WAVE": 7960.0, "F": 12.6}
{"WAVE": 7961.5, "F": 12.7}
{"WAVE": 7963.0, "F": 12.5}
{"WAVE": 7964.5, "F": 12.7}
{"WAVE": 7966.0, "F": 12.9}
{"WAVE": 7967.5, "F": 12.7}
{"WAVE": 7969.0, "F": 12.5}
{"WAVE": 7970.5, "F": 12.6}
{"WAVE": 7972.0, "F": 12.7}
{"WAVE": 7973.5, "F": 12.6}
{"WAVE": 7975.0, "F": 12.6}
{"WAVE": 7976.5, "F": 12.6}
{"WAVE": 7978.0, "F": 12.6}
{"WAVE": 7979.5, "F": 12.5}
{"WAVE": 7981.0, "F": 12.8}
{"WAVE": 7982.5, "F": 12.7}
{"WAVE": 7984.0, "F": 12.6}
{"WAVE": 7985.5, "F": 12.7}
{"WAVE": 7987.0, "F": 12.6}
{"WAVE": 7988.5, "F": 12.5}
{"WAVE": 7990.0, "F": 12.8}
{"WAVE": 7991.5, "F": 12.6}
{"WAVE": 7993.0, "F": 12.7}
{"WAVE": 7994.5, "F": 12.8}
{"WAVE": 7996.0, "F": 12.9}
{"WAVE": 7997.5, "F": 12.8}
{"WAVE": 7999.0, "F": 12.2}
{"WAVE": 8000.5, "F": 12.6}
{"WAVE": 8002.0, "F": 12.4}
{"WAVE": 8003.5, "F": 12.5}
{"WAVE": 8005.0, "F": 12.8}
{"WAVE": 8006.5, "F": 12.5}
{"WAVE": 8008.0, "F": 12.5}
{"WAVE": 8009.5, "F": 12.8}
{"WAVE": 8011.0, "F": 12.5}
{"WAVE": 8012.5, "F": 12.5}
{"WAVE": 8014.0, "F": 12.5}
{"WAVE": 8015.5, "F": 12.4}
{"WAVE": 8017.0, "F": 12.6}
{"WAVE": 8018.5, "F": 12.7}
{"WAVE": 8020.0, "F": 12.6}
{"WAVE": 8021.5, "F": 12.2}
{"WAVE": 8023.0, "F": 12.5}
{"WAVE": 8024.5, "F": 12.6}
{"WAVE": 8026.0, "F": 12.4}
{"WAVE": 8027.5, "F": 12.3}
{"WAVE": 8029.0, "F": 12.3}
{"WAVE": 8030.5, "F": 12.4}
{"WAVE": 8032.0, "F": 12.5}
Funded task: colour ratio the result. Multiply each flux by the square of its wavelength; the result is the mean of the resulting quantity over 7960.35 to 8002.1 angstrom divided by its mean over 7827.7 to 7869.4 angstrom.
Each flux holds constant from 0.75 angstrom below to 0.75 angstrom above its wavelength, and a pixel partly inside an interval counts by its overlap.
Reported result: 1.00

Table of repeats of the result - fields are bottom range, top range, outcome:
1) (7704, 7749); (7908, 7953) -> 1.01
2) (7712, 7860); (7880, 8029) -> 1.01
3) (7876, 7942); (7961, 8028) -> 1.00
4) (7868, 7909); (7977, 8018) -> 1.00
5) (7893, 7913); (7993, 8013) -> 1.01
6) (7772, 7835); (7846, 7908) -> 1.01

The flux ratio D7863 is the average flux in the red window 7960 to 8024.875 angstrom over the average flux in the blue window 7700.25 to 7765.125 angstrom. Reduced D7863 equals 1.0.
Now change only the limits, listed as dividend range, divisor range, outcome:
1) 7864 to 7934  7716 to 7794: 0.97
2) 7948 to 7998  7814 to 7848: 0.97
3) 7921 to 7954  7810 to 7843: 0.97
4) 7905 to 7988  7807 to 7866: 0.97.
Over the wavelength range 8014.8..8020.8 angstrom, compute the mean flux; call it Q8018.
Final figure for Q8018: 12.6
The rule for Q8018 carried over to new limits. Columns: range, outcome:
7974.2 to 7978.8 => 12.6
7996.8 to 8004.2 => 12.5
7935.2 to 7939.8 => 12.4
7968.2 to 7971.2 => 12.6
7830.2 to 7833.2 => 12.8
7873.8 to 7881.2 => 12.9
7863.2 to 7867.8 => 12.9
